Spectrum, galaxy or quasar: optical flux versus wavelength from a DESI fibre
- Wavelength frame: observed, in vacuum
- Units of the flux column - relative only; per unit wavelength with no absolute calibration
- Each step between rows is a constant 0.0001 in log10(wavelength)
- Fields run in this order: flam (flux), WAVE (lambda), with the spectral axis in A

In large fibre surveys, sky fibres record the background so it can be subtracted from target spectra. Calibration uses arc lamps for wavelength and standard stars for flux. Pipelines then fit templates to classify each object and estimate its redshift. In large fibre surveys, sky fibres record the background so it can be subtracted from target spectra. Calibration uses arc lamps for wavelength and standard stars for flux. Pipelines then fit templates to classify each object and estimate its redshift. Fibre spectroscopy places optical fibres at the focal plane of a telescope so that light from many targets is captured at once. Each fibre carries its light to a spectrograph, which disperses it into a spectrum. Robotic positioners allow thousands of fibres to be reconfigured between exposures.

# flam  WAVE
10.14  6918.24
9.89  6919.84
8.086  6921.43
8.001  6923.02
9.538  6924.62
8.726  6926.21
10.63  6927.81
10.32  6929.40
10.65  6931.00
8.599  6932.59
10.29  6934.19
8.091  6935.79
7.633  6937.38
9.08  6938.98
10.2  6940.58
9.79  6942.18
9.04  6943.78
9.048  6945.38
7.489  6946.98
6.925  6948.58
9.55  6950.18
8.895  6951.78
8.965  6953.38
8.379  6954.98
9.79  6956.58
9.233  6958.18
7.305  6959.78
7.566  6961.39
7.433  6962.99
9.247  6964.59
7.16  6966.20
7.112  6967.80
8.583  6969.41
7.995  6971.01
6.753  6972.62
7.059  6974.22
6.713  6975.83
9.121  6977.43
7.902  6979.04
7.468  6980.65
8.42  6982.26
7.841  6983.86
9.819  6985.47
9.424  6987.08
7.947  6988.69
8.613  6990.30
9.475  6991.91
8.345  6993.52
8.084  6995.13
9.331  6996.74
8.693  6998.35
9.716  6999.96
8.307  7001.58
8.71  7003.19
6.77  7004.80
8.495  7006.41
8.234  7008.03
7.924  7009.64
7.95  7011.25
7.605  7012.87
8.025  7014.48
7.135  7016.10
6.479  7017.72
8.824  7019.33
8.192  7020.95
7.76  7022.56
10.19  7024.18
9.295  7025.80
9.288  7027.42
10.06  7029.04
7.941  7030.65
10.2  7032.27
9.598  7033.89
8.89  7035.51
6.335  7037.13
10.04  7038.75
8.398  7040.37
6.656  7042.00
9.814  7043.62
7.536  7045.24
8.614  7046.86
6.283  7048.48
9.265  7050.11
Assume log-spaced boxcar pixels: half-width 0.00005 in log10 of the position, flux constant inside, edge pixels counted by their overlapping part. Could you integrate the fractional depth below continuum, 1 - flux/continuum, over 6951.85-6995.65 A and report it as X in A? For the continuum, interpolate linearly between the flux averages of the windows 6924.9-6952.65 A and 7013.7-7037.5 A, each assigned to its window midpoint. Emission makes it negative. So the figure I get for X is 3.3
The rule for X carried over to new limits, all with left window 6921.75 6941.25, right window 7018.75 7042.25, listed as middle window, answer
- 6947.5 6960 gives 0.7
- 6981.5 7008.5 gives 1.1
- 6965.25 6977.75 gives 2.2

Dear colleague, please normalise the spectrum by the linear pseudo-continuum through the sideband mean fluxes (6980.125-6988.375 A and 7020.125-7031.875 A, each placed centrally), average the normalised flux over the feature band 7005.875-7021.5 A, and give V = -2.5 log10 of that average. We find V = 0.13 mag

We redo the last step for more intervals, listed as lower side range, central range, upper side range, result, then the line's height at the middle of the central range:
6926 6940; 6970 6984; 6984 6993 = 0.17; 9.03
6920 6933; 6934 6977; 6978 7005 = 0.09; 9.01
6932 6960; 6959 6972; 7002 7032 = 0.12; 8.68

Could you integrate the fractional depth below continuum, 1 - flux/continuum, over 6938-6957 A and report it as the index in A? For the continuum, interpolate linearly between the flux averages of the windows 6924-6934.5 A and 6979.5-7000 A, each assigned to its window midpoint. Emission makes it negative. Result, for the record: 1.1 A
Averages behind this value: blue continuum 9.81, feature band 8.9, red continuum 8.66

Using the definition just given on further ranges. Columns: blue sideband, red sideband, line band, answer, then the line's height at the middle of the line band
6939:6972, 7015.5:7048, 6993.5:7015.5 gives 0.6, 8.53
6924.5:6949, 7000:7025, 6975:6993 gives 0.1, 8.49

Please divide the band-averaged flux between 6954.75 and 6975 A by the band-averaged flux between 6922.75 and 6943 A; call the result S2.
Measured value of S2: 0.8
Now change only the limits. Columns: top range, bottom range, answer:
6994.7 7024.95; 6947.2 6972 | 1.00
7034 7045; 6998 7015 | 1.02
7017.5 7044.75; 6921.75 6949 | 0.96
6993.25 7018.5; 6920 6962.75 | 0.91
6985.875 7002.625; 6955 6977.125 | 1.12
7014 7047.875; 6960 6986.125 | 1.08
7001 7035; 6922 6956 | 0.93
